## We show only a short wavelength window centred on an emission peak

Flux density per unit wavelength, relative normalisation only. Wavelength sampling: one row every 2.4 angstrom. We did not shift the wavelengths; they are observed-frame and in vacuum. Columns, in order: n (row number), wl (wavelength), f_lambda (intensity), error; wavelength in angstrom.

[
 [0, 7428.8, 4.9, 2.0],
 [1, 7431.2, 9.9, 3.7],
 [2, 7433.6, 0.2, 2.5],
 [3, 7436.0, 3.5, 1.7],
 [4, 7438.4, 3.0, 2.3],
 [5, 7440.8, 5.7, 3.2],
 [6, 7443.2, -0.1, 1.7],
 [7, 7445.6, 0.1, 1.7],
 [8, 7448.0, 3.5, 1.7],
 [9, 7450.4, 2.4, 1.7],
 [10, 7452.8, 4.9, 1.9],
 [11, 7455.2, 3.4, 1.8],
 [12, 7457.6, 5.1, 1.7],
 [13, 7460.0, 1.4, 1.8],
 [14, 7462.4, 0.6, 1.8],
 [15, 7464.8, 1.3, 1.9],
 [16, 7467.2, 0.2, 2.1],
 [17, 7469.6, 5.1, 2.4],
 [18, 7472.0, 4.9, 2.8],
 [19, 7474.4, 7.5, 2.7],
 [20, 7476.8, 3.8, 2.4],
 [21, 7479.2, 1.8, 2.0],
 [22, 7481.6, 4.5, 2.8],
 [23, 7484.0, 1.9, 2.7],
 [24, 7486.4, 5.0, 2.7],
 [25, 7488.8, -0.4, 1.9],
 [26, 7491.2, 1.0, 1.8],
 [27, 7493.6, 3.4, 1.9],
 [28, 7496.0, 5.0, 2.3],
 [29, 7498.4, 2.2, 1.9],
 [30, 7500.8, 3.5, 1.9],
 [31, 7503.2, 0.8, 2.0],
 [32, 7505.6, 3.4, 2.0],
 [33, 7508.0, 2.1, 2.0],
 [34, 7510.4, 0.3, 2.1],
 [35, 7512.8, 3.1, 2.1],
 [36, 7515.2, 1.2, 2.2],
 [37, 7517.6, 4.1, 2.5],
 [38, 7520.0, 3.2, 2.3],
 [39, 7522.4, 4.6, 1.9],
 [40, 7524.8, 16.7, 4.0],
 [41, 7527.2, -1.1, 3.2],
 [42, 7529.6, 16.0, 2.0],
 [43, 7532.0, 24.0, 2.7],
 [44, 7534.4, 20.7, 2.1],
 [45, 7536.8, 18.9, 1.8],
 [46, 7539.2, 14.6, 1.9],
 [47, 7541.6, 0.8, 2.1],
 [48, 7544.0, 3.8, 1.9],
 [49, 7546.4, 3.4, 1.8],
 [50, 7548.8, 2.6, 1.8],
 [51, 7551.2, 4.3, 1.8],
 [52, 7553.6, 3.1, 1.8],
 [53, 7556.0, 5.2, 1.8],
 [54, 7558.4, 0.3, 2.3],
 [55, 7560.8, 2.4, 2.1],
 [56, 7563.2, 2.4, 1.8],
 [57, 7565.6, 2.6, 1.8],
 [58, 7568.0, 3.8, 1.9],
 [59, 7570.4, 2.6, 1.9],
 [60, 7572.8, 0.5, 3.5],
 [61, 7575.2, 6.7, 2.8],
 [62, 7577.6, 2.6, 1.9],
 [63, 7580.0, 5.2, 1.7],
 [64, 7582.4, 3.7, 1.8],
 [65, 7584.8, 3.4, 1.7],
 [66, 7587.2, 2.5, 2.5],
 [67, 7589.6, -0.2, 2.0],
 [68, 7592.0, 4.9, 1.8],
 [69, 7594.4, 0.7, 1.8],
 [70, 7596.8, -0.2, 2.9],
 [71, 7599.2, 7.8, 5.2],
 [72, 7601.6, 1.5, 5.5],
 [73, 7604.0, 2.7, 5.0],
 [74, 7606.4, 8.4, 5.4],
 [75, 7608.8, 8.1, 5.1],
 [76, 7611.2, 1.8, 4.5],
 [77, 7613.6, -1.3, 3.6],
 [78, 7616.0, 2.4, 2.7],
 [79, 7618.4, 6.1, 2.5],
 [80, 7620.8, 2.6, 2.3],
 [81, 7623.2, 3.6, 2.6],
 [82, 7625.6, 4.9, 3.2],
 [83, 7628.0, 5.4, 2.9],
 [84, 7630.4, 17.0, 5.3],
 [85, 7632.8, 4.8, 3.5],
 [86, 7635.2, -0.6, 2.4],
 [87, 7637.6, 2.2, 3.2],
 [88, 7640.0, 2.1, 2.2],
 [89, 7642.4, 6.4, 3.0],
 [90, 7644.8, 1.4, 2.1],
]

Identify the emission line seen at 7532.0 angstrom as [O II] 3727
